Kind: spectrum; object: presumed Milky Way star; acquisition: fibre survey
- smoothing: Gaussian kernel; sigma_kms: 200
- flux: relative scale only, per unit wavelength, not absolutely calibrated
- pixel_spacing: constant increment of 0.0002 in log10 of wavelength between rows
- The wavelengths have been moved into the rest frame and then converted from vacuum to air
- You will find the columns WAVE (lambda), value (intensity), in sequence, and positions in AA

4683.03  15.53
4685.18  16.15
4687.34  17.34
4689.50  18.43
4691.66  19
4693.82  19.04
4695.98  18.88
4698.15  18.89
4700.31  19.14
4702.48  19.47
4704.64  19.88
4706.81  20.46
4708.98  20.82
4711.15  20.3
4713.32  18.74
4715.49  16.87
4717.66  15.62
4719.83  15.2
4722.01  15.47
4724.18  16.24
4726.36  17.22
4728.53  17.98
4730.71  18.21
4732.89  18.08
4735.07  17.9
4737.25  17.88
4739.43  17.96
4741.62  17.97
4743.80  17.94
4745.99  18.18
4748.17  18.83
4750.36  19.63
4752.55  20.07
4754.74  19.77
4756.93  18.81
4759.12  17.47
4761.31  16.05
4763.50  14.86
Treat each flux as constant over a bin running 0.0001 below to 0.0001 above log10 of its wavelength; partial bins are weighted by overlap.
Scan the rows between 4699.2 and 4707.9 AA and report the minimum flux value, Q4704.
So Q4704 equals 19.14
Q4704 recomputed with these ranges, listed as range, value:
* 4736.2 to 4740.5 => 17.88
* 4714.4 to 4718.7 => 15.62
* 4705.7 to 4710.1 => 20.46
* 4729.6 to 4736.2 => 17.9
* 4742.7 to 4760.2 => 17.47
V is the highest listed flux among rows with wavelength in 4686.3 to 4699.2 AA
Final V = 19.04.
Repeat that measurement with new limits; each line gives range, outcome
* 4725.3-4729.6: 17.98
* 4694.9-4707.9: 20.46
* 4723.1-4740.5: 18.21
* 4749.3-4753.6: 20.07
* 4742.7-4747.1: 18.18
